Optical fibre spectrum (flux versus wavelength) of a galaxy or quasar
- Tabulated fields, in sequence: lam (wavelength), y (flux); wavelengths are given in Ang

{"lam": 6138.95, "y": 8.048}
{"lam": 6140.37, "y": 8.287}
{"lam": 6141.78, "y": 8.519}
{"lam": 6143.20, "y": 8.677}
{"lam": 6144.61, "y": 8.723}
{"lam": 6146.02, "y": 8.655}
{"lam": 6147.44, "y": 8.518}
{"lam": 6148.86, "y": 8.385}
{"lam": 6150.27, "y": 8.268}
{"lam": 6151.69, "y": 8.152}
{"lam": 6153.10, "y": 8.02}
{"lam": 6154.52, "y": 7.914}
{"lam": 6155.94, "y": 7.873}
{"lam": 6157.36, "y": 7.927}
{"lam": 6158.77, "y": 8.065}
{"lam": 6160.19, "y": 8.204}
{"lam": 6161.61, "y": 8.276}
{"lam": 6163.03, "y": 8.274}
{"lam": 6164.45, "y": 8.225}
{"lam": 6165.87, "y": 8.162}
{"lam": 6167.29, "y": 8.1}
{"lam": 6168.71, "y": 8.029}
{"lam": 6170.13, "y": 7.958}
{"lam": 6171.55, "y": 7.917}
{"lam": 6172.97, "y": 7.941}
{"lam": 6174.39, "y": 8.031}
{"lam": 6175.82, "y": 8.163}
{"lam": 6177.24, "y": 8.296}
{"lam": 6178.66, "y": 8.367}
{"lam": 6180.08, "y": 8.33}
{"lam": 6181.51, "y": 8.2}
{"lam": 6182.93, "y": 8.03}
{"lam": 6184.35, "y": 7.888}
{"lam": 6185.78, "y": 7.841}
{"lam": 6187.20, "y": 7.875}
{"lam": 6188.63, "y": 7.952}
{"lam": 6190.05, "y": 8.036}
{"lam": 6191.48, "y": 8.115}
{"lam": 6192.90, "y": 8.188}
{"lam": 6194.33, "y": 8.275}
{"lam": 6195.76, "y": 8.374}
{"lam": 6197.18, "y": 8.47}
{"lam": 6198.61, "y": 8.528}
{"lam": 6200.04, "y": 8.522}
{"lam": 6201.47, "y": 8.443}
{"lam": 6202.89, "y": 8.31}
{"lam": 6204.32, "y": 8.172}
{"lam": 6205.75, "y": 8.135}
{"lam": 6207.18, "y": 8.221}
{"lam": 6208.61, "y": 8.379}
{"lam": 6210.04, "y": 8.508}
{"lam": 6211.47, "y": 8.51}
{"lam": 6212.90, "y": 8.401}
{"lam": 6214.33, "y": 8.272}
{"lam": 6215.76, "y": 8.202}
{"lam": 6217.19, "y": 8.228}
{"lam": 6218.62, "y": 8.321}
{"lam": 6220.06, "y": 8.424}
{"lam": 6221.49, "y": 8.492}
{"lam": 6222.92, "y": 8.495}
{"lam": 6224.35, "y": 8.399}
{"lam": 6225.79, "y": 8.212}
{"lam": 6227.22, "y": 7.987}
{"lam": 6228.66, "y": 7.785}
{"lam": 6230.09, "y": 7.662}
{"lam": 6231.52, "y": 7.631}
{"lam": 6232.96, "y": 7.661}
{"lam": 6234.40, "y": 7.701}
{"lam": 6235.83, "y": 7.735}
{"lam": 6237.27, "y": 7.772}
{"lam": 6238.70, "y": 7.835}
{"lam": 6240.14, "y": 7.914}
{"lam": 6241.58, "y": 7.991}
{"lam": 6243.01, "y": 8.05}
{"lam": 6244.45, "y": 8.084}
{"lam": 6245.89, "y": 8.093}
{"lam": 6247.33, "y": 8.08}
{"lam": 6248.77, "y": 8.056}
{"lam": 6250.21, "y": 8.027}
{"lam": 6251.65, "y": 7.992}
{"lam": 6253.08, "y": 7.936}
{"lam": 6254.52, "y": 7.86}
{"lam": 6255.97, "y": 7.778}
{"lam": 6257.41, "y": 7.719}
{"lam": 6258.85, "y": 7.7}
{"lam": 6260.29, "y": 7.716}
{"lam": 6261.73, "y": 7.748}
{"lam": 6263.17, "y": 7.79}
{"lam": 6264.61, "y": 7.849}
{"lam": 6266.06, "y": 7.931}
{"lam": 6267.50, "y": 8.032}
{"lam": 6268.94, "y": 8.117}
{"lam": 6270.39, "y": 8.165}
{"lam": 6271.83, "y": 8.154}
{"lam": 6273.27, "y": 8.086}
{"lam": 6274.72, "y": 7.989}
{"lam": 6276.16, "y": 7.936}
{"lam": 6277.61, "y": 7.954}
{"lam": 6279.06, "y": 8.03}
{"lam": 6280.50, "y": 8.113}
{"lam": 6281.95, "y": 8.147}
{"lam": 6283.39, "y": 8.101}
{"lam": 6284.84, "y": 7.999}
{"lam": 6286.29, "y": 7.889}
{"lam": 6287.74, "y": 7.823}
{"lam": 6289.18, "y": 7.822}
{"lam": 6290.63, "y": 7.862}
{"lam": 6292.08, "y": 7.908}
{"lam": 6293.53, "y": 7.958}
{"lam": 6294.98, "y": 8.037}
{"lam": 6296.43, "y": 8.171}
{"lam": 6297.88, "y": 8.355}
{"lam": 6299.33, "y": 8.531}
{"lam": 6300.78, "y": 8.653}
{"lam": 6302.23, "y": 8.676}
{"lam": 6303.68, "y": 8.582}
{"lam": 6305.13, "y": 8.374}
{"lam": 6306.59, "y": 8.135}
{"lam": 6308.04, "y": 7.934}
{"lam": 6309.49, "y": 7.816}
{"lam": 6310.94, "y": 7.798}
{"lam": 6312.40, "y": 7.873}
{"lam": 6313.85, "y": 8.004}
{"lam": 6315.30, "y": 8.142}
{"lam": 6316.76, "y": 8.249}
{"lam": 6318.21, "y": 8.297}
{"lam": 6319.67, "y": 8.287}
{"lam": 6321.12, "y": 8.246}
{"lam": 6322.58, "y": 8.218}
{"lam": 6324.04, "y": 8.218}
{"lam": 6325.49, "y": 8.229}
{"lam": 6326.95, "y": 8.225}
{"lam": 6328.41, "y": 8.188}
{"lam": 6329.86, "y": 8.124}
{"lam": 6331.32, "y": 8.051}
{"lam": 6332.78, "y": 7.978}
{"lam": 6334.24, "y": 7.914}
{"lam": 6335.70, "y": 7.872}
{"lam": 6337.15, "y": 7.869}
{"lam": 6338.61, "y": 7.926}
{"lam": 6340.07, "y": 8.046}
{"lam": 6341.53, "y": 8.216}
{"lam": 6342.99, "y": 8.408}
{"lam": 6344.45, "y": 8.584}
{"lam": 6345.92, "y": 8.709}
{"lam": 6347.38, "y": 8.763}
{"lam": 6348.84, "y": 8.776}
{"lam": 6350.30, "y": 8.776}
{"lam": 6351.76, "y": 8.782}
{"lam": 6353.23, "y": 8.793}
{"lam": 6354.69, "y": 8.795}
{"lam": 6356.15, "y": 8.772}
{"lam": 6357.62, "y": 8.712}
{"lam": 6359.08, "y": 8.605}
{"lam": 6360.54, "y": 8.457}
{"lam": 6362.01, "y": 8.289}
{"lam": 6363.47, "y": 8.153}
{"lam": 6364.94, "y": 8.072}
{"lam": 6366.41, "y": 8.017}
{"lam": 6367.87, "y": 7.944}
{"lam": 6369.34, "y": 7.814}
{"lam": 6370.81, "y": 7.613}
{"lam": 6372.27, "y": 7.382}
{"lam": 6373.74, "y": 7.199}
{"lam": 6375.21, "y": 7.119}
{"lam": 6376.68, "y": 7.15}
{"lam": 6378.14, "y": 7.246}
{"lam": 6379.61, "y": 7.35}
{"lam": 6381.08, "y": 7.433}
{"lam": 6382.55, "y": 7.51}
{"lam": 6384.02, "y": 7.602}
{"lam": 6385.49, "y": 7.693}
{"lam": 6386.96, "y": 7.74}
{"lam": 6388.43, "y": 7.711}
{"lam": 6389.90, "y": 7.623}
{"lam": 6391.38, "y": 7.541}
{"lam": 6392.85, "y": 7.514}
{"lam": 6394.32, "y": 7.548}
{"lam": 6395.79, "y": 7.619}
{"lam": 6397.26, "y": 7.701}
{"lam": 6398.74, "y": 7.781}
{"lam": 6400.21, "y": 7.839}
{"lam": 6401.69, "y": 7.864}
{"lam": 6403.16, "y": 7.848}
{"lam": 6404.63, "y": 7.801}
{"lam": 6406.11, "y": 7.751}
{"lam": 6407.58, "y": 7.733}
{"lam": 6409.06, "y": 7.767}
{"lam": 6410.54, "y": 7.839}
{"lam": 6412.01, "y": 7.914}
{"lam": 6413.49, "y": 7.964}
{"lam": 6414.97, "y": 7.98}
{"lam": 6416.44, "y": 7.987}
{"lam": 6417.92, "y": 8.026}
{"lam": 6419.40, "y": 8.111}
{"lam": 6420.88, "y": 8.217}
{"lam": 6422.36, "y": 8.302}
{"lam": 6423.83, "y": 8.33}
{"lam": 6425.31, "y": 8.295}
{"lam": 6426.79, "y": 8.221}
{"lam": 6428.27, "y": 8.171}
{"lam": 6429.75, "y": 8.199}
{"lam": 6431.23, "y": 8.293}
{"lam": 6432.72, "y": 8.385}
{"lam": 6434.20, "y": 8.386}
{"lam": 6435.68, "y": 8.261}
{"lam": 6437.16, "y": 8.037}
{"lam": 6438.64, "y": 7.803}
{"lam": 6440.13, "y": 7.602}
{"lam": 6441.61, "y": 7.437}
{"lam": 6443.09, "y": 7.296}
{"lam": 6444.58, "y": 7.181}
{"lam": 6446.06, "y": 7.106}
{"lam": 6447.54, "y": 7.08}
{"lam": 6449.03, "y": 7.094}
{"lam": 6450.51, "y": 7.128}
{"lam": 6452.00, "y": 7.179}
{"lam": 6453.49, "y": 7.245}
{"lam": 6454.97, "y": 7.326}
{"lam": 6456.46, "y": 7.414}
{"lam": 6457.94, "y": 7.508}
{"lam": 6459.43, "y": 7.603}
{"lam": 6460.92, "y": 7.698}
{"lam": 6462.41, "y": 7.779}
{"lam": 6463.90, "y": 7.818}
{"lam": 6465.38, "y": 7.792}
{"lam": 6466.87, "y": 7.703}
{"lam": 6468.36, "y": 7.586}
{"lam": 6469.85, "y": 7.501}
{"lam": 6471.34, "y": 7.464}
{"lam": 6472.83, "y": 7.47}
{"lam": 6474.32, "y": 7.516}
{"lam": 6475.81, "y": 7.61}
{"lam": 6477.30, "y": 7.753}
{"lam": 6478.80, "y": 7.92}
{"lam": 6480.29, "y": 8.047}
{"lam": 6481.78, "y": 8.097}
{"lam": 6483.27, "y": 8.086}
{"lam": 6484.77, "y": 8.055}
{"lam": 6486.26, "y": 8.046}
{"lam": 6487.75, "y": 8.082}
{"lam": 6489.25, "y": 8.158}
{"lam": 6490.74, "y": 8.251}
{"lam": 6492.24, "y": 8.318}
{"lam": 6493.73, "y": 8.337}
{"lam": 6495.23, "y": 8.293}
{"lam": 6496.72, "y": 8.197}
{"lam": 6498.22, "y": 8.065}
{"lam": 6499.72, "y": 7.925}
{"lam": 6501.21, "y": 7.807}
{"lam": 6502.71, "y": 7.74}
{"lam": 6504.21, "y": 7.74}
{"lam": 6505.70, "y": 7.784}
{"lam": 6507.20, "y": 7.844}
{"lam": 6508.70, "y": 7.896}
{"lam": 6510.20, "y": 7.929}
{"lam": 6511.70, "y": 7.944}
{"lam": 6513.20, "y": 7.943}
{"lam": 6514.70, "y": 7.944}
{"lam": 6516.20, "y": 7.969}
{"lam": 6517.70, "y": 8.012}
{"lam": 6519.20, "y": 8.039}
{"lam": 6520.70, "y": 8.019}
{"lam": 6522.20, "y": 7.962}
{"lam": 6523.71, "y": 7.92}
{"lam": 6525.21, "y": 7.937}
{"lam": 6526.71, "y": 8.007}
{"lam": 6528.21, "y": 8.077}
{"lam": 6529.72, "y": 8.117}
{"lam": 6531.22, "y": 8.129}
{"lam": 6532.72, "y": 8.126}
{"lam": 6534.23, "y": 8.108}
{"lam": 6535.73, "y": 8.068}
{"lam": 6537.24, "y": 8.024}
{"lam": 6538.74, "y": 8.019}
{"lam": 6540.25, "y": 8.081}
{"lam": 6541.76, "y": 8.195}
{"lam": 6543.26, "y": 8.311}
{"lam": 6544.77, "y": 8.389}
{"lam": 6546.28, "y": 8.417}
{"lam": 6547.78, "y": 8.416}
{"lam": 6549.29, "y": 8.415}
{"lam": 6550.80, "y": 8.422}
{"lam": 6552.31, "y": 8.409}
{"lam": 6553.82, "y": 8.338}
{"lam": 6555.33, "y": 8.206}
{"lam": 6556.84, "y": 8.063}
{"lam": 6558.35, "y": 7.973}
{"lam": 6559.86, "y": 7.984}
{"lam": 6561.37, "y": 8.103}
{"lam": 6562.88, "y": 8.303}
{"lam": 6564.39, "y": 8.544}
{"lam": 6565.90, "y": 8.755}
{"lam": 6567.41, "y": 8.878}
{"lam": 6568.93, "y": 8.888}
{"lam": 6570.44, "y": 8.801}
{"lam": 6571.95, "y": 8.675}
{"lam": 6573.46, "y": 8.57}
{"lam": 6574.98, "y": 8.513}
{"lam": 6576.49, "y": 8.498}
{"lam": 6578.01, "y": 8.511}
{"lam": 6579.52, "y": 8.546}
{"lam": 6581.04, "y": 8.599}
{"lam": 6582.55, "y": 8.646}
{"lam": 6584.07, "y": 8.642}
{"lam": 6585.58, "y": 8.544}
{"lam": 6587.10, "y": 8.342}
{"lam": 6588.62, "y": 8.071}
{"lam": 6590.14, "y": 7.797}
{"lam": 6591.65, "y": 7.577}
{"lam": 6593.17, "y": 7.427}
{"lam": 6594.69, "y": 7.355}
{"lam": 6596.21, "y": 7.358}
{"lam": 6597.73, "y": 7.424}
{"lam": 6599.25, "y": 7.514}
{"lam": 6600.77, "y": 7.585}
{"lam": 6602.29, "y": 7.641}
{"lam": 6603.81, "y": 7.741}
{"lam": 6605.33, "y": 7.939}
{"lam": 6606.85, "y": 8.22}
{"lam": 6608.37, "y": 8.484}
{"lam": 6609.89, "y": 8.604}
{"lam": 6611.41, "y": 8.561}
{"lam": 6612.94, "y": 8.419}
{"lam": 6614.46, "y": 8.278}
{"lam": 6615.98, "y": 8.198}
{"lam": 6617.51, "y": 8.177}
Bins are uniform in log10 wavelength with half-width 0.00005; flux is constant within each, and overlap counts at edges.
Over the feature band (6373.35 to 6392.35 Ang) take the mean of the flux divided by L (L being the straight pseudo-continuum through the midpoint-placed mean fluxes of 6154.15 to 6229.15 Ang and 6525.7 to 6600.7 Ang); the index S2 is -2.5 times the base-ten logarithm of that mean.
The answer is 0.10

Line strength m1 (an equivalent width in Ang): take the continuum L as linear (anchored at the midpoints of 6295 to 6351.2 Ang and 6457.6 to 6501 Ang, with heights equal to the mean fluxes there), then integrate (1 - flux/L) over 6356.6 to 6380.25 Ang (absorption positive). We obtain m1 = 0.9 Ang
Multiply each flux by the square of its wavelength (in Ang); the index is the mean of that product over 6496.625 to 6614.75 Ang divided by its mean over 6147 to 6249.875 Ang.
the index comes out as 1.1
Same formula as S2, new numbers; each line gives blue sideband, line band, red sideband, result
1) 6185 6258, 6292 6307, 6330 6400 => -0.04 mag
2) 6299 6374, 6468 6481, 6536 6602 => 0.08 mag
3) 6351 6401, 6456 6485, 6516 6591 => 0.05 mag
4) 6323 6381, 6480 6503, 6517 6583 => 0.02 mag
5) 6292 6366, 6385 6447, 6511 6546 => 0.04 mag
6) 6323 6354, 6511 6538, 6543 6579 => 0.05 mag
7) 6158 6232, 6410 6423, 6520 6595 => 0.03 mag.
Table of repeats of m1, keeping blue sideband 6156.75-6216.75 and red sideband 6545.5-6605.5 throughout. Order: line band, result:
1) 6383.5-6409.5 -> 1.58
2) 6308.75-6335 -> 0.31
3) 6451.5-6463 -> 1.03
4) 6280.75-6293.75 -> 0.39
